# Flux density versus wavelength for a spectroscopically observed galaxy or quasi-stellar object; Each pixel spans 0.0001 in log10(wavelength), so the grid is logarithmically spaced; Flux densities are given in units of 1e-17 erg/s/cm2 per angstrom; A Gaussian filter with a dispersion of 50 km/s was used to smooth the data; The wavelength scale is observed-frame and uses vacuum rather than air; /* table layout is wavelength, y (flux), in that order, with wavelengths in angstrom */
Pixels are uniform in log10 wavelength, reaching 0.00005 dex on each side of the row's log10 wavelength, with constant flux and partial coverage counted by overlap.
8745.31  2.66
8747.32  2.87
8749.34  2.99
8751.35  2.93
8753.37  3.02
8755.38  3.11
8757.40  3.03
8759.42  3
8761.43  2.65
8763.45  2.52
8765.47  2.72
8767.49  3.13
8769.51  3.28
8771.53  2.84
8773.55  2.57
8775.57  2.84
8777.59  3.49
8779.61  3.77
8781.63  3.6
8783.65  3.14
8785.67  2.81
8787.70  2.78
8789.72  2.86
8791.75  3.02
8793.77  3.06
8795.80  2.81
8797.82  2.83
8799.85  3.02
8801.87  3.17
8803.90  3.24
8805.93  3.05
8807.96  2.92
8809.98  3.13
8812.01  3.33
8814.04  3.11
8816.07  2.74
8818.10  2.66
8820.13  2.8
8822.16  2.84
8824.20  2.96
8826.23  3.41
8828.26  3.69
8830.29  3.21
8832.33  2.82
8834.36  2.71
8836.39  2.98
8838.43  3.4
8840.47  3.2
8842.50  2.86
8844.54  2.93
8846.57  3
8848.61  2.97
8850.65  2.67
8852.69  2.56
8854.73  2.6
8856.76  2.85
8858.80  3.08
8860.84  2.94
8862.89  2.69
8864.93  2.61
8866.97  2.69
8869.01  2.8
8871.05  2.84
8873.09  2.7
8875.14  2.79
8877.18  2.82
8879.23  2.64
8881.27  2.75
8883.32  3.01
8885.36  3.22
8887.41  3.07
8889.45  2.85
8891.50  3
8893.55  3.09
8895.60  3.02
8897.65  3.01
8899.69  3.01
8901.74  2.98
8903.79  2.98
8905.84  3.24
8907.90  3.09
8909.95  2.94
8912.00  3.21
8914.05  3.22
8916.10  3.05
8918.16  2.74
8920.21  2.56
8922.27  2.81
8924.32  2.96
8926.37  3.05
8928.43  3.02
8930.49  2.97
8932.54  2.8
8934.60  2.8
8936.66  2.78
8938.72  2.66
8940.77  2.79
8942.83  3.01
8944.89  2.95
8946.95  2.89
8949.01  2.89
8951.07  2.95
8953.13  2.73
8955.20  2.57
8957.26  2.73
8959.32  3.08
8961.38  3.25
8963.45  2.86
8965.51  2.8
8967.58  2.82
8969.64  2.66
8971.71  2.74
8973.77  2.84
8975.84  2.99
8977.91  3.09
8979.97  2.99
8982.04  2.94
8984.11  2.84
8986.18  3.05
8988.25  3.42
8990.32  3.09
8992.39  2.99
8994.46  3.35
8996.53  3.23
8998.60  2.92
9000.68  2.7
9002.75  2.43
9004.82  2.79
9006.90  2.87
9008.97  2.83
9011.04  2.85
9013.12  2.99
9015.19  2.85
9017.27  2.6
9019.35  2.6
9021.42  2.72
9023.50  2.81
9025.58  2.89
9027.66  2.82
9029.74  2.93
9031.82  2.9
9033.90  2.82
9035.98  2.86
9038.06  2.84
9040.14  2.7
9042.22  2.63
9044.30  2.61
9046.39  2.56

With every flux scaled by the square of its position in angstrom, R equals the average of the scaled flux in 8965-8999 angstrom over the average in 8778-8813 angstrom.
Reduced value 1.0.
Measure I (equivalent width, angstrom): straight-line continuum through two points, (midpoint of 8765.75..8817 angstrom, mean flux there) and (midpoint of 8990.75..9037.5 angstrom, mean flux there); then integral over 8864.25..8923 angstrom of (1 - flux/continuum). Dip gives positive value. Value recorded 0.8 angstrom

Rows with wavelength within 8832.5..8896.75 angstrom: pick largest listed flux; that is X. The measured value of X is 3.4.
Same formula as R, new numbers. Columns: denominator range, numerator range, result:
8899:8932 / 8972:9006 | 1.01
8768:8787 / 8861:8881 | 0.89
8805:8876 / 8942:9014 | 1.03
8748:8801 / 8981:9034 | 1.02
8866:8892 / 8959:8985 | 1.04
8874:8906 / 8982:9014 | 1.02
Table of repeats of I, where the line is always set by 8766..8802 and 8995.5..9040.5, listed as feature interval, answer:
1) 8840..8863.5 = 1.0 angstrom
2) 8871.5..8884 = 0.7 angstrom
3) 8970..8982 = -0.2 angstrom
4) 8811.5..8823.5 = 0.5 angstrom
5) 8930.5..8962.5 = 0.3 angstrom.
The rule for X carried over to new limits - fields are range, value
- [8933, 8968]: 3.25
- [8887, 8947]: 3.24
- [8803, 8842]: 3.69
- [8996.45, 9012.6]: 3.23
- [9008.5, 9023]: 2.99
